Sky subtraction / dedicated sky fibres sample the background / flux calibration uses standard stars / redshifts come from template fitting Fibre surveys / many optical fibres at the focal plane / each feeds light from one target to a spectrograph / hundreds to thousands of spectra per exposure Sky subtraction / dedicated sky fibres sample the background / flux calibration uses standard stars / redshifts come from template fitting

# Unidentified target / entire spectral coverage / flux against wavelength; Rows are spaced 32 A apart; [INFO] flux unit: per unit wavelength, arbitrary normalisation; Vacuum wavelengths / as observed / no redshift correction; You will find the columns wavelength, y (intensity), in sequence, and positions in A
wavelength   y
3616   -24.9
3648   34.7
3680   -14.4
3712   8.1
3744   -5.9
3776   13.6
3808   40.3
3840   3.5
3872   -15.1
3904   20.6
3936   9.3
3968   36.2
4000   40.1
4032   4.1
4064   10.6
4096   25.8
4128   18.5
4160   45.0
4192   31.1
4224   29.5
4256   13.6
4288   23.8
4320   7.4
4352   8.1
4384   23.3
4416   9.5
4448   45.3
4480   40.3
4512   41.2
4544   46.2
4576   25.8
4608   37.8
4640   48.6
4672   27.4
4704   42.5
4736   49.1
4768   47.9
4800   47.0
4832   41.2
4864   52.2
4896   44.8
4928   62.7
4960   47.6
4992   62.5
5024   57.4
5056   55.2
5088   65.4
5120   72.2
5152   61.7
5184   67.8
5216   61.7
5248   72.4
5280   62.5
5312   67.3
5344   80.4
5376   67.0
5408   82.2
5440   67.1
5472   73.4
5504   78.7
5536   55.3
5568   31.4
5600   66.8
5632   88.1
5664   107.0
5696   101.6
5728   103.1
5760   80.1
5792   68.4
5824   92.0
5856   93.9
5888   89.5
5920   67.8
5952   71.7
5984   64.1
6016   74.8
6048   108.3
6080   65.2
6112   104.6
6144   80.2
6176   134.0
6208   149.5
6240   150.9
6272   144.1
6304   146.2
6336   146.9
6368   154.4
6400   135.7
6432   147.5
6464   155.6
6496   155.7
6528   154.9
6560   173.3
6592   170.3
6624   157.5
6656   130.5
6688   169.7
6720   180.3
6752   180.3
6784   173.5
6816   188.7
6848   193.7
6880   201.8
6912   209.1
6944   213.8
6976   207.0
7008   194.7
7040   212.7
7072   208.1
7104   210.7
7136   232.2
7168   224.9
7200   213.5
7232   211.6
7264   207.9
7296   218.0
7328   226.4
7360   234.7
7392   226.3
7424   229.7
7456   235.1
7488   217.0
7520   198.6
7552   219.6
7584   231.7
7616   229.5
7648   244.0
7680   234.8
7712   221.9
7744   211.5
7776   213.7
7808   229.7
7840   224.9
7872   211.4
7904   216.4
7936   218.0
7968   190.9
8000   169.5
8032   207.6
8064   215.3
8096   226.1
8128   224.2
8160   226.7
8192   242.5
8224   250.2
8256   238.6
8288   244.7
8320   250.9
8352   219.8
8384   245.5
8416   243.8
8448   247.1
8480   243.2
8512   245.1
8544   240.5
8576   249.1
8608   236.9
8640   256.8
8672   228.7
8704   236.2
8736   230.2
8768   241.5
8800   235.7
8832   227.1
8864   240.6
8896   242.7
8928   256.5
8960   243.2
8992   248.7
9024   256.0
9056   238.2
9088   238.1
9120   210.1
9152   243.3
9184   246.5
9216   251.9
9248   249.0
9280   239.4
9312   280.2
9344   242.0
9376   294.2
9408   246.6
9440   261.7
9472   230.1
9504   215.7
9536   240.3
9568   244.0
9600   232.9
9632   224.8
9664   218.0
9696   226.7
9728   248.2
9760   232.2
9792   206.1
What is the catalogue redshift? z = 0.55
